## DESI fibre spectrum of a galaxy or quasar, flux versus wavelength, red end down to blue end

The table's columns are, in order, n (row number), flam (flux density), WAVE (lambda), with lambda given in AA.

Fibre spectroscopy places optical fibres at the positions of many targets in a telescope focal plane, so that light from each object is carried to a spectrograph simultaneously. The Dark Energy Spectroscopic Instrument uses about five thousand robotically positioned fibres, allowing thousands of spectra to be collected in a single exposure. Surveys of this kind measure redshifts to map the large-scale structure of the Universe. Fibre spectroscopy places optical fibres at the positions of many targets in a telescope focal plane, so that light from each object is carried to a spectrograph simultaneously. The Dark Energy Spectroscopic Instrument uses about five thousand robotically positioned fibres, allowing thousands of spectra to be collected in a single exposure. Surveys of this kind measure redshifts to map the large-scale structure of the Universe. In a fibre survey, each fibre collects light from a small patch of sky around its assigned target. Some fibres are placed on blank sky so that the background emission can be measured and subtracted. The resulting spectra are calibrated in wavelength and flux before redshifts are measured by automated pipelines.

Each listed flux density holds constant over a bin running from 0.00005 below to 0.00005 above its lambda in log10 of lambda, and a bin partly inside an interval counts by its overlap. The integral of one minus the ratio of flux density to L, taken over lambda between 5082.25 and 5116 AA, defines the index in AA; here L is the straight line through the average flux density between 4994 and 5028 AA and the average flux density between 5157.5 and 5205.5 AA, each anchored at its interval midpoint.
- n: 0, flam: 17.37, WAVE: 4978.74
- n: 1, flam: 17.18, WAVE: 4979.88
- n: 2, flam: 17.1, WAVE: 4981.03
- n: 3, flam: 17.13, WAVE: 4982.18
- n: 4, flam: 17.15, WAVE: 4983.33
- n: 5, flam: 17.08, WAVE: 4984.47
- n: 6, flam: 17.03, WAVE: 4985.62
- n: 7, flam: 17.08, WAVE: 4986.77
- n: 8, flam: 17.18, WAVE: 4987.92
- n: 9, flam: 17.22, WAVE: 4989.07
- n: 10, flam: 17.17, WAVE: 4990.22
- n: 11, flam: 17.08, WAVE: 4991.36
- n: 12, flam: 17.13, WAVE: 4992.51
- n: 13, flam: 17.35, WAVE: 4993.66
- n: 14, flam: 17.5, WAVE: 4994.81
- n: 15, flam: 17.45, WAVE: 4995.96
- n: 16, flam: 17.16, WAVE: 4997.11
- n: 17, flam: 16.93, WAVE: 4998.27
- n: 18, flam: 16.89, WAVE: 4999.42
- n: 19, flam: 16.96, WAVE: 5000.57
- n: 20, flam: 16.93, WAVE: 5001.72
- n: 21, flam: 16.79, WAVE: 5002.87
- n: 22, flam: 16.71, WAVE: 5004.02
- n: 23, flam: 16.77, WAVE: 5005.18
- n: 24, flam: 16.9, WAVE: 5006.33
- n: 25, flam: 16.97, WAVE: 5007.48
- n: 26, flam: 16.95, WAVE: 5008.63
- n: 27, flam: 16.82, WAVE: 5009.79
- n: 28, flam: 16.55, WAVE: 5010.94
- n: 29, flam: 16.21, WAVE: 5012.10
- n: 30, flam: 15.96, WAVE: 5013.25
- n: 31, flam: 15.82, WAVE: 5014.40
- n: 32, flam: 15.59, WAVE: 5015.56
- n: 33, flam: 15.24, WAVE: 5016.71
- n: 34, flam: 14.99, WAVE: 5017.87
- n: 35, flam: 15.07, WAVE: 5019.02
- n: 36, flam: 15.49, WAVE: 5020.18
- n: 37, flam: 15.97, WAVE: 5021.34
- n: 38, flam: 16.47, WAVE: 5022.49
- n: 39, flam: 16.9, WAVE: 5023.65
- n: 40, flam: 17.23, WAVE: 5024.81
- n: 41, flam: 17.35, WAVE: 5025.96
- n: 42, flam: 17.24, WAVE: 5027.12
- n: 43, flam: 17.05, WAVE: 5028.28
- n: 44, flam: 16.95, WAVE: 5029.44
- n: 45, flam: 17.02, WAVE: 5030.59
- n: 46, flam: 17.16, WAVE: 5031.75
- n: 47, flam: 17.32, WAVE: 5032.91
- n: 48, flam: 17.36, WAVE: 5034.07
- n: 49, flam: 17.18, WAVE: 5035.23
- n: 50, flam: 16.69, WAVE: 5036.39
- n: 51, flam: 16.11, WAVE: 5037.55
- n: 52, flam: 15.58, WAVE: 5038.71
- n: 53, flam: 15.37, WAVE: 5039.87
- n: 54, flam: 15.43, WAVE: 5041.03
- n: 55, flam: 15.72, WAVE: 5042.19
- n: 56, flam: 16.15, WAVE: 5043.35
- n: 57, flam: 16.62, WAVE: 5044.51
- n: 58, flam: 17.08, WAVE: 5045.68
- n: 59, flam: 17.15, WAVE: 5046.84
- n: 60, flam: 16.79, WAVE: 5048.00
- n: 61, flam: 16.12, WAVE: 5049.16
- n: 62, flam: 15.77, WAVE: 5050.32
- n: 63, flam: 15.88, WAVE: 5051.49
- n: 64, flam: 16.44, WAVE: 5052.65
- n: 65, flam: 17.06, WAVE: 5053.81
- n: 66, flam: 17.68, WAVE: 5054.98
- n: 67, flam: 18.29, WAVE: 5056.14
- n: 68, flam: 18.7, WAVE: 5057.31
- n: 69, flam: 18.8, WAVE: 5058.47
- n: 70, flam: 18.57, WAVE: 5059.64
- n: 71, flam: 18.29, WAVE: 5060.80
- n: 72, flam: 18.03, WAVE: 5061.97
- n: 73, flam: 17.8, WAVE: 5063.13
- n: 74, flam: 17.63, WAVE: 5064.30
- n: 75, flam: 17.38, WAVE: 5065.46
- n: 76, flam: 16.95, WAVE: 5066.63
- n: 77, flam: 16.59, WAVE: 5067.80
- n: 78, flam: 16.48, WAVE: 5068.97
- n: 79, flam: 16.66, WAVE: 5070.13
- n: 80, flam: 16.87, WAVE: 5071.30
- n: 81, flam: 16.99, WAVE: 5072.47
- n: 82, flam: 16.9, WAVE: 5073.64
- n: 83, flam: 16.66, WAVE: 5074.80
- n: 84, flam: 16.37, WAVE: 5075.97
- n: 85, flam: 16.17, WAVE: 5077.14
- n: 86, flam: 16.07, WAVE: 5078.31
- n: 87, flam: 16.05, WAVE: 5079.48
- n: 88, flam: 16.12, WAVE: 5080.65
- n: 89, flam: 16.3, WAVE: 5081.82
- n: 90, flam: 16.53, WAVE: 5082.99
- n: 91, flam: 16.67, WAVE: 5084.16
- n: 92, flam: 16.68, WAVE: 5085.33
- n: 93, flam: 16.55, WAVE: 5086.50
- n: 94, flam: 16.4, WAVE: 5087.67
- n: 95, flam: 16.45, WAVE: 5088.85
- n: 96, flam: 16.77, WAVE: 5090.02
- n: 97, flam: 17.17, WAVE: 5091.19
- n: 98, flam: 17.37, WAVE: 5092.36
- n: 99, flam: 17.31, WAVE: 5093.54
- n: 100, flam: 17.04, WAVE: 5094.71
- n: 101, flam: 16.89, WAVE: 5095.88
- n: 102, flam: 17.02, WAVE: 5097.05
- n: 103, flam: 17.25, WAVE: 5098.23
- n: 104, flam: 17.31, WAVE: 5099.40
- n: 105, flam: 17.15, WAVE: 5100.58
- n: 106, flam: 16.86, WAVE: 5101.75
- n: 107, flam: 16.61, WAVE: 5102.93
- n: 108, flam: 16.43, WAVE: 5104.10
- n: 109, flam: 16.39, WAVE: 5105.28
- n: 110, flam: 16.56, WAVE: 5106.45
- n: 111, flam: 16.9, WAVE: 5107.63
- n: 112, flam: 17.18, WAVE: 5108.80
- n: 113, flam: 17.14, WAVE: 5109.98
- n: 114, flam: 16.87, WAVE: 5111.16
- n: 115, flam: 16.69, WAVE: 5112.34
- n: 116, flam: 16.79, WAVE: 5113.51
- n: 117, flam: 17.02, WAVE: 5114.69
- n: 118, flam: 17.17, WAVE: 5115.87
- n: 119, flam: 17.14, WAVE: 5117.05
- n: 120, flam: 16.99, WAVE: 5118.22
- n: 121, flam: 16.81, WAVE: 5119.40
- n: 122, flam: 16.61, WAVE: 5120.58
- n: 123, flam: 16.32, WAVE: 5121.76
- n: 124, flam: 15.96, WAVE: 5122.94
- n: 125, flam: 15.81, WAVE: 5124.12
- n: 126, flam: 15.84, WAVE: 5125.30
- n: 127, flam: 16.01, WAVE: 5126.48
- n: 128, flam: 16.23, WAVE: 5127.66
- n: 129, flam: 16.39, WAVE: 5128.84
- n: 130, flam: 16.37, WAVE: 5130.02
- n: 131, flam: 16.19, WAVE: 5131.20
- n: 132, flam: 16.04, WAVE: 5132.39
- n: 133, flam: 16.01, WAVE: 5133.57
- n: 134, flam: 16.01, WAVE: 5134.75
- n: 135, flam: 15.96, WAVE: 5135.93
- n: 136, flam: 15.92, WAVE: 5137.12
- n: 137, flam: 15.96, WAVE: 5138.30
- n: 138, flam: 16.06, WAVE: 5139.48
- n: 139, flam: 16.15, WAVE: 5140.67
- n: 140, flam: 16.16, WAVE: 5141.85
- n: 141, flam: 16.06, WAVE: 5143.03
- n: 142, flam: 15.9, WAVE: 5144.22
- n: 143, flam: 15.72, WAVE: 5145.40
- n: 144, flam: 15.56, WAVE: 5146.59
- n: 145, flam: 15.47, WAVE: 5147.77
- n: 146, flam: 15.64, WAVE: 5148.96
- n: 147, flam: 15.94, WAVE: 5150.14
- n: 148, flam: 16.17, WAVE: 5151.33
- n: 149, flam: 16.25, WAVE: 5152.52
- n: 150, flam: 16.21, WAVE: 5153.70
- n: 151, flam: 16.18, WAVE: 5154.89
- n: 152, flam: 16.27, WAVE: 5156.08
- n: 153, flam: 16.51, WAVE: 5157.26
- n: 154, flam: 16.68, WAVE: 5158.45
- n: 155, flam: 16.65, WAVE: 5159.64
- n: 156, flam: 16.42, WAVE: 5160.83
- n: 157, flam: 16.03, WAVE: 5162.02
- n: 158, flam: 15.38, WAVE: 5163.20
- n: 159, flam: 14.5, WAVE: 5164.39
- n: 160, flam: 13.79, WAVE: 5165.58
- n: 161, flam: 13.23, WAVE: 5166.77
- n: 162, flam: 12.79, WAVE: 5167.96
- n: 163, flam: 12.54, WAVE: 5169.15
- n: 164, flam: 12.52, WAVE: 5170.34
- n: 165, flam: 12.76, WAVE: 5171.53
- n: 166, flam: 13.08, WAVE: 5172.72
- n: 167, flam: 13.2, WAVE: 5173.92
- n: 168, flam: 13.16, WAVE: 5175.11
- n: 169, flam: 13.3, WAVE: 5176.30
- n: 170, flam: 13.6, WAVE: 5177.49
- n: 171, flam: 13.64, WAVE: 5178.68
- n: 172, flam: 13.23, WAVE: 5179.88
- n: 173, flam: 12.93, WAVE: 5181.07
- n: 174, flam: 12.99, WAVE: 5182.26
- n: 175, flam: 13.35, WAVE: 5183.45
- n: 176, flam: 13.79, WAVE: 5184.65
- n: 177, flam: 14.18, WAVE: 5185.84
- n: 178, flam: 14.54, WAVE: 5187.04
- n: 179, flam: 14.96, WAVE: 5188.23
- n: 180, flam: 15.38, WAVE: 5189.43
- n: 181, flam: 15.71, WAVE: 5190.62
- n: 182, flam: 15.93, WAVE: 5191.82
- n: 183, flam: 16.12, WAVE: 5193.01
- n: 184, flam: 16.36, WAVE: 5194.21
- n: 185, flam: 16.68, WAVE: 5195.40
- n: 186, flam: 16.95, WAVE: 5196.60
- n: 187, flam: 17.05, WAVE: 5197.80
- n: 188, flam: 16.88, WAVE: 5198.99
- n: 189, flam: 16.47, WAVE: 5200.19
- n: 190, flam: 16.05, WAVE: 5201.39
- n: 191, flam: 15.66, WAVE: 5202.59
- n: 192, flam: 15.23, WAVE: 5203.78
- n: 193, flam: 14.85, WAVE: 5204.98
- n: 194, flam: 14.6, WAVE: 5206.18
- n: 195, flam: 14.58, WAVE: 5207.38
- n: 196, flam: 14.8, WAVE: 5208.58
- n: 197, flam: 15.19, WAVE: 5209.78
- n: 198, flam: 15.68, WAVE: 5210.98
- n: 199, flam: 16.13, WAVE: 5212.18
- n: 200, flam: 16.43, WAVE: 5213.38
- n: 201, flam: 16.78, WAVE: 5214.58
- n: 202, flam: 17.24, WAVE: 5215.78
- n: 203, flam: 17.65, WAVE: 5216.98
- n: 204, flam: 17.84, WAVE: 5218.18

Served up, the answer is -2.7 AA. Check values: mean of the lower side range 16.6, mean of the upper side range 14.7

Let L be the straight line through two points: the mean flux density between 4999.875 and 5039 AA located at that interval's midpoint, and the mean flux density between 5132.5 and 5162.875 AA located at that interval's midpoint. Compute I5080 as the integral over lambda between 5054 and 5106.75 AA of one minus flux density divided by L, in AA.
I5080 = -2.2 AA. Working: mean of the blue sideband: 16.5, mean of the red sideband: 16.1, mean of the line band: 17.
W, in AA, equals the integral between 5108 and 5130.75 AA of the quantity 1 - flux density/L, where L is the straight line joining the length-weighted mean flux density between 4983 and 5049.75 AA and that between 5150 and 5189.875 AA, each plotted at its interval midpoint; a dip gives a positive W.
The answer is -2.1 AA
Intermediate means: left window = 16.7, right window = 14.5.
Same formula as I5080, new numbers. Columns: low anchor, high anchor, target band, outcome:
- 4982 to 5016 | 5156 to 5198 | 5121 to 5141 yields -1.2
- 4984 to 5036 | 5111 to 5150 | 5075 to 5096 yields -0.2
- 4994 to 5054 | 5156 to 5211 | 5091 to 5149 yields -3.8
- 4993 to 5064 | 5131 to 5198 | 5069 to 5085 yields -0.3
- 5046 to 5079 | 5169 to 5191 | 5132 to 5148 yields -1.2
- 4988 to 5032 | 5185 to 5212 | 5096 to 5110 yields -0.6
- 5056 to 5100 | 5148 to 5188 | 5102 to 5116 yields -0.6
